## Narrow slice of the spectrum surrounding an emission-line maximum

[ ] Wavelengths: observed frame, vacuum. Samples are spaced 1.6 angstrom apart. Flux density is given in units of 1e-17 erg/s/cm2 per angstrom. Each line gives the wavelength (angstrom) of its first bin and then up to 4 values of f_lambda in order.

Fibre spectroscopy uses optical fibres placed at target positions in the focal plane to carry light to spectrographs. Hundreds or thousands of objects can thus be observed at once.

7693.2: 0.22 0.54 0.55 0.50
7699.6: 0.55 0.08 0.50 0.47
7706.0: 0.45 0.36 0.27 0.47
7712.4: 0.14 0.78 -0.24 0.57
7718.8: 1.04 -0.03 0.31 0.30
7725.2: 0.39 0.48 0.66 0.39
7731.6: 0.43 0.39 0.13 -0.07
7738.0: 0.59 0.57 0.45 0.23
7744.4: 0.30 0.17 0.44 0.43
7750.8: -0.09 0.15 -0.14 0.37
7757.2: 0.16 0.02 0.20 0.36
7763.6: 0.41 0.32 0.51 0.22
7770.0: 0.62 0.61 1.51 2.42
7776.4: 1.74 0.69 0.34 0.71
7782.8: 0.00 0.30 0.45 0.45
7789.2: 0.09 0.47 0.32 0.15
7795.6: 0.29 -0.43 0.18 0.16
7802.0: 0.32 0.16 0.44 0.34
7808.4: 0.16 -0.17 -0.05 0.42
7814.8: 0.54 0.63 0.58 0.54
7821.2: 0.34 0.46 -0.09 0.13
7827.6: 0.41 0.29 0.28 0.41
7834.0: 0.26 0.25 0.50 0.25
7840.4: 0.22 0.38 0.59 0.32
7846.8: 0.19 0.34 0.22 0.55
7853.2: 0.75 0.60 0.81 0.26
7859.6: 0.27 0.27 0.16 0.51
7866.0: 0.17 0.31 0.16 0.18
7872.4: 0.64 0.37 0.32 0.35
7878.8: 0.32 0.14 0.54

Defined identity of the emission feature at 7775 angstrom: H-gamma 4340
